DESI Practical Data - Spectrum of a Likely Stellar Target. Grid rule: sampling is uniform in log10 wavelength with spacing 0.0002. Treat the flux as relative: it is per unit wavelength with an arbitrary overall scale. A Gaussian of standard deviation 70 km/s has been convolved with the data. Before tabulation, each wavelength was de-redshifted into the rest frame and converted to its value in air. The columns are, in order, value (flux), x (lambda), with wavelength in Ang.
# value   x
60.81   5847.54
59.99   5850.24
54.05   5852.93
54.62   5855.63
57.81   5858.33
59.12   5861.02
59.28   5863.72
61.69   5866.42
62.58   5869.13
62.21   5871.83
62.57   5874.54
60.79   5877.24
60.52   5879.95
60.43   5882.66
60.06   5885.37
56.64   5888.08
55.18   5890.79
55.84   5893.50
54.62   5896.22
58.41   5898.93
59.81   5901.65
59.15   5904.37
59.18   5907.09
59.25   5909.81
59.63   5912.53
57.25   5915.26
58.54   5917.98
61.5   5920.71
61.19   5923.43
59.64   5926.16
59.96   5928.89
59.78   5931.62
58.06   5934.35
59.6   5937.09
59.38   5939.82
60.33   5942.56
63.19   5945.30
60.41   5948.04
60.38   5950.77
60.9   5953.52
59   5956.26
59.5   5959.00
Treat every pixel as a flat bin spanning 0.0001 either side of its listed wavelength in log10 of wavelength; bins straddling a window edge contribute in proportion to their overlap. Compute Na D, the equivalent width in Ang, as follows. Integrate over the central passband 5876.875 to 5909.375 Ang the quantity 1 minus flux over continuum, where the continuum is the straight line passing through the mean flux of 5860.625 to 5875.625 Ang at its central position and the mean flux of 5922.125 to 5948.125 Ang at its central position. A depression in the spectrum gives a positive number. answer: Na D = 1.4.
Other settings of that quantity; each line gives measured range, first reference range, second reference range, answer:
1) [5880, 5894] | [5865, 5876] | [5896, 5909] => 0.5 Ang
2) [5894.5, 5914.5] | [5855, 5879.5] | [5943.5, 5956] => 0.7 Ang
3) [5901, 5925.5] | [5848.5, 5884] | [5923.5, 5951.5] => 0.2 Ang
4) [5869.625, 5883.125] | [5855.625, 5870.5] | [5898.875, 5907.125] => -0.4 Ang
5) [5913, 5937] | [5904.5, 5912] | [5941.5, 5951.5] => 0.2 Ang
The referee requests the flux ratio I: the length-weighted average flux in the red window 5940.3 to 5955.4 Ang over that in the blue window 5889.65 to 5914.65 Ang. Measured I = 1.1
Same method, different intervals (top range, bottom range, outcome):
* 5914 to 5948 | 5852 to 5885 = 1.00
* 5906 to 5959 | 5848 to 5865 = 1.04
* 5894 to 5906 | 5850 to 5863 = 1.01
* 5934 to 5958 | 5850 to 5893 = 1.02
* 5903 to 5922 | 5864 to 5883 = 0.96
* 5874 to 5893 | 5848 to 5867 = 1.02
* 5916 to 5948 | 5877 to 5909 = 1.03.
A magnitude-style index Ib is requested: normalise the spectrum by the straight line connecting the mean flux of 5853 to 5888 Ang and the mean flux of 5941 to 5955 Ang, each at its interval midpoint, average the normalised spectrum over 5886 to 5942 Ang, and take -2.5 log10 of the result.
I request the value 0.03 mag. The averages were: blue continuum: 59.8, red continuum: 61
